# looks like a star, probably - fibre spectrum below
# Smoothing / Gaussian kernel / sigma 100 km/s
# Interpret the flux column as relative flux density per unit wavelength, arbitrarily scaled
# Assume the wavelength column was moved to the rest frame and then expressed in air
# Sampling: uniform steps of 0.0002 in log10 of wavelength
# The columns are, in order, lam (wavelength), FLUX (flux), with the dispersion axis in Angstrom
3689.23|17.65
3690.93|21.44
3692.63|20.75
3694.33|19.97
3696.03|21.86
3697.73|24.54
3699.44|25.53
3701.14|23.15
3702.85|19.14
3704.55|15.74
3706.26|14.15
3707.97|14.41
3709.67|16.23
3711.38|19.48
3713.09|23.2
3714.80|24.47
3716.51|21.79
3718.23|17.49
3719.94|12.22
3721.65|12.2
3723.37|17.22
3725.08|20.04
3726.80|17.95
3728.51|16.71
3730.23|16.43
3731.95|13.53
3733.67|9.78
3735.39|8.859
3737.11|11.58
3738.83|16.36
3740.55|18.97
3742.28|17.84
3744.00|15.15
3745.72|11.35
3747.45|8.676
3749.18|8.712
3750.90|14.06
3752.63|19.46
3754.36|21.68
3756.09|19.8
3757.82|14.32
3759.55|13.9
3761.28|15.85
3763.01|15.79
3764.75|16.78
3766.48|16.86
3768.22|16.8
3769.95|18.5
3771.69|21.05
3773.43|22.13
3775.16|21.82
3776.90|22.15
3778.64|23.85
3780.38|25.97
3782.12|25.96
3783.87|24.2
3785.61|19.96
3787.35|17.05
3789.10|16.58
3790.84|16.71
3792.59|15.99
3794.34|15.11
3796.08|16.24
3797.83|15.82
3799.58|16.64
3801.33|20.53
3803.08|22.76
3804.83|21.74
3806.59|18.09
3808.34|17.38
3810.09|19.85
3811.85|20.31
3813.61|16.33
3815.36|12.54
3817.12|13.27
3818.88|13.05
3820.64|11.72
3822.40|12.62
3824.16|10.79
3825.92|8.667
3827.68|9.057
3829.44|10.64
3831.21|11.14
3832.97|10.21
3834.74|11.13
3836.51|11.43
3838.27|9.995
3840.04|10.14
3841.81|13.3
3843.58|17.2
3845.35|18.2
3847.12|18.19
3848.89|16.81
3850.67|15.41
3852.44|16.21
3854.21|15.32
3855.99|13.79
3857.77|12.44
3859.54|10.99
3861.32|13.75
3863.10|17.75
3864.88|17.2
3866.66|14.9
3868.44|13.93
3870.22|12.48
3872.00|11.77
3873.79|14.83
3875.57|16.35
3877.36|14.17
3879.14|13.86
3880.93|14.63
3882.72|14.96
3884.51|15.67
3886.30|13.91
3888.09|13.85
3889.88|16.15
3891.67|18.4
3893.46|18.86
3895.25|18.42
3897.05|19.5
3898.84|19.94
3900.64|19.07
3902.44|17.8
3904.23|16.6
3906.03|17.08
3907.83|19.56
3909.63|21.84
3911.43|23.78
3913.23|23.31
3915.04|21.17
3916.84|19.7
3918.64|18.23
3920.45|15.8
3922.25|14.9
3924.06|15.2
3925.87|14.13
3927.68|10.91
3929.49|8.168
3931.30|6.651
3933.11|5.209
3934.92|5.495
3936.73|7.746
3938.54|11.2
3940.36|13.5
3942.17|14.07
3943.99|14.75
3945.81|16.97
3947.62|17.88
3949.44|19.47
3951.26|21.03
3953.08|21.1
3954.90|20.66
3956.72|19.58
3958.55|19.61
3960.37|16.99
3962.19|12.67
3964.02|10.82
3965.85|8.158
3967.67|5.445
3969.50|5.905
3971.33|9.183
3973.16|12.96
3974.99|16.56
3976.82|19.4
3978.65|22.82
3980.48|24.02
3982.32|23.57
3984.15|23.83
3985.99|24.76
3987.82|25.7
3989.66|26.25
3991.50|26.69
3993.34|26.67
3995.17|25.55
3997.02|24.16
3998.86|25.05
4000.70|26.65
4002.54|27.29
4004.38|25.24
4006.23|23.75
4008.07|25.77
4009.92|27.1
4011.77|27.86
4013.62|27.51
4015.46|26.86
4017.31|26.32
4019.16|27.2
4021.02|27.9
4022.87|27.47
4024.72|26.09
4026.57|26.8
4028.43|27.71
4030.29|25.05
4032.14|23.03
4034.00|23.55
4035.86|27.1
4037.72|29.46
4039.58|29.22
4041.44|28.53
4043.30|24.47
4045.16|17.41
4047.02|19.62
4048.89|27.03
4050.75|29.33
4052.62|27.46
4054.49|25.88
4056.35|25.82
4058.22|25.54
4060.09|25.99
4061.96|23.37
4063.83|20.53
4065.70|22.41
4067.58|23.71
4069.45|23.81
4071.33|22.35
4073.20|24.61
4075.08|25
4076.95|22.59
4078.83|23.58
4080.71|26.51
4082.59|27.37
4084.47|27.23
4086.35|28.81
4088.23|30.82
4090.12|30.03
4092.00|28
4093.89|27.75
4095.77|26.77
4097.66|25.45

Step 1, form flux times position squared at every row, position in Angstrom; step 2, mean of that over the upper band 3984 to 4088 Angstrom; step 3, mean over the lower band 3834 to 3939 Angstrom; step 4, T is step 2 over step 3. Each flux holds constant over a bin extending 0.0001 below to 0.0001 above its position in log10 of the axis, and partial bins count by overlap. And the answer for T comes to 1.83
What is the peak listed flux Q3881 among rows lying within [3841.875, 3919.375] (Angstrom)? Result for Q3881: 23.78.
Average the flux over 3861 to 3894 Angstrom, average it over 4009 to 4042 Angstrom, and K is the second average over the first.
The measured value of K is 1.78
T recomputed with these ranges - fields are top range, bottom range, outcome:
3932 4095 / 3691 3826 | 1.47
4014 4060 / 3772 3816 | 1.51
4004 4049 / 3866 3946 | 1.80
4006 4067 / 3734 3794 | 1.70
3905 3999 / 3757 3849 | 1.13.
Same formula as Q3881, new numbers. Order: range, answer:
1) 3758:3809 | 25.97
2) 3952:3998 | 26.69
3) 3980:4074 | 29.46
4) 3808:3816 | 20.31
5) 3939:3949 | 17.88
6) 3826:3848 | 18.2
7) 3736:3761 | 21.68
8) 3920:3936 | 15.8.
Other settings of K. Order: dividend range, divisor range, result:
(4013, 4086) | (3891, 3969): 1.61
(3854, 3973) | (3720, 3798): 0.89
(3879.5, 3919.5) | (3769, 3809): 0.92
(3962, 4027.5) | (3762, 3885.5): 1.40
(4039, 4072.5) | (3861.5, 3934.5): 1.54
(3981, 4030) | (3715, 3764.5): 1.69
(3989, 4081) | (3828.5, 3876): 1.84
